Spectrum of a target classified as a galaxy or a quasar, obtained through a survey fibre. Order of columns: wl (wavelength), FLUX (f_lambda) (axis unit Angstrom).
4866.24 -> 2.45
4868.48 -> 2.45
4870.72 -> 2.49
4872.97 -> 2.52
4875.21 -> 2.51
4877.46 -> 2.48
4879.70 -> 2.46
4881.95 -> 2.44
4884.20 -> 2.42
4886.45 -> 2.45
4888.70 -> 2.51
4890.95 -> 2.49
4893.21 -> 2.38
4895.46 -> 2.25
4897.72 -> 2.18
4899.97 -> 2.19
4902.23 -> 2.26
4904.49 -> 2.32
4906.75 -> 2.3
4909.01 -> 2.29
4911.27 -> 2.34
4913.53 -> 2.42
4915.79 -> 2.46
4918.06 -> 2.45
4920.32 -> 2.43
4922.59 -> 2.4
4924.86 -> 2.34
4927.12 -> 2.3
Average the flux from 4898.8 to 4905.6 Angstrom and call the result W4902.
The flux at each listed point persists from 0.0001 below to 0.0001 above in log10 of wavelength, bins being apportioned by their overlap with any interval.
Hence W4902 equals 2.26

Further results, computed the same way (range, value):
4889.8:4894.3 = 2.43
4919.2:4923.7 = 2.41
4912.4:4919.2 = 2.44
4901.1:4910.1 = 2.29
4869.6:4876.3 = 2.51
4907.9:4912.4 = 2.32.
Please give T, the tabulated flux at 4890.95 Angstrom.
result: 2.49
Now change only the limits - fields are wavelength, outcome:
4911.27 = 2.34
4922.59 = 2.4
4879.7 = 2.46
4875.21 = 2.51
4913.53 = 2.42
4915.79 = 2.46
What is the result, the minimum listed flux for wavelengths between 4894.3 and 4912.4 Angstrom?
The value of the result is 2.18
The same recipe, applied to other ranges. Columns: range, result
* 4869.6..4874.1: 2.49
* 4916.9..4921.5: 2.43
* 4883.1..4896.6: 2.25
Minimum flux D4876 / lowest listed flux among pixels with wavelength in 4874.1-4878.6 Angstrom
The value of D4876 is 2.48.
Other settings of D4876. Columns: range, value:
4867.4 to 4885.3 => 2.42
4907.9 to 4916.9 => 2.29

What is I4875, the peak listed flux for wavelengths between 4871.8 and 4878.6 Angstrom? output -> 2.52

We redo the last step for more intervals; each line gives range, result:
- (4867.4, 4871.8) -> 2.49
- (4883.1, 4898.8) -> 2.51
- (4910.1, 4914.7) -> 2.42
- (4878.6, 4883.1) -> 2.46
